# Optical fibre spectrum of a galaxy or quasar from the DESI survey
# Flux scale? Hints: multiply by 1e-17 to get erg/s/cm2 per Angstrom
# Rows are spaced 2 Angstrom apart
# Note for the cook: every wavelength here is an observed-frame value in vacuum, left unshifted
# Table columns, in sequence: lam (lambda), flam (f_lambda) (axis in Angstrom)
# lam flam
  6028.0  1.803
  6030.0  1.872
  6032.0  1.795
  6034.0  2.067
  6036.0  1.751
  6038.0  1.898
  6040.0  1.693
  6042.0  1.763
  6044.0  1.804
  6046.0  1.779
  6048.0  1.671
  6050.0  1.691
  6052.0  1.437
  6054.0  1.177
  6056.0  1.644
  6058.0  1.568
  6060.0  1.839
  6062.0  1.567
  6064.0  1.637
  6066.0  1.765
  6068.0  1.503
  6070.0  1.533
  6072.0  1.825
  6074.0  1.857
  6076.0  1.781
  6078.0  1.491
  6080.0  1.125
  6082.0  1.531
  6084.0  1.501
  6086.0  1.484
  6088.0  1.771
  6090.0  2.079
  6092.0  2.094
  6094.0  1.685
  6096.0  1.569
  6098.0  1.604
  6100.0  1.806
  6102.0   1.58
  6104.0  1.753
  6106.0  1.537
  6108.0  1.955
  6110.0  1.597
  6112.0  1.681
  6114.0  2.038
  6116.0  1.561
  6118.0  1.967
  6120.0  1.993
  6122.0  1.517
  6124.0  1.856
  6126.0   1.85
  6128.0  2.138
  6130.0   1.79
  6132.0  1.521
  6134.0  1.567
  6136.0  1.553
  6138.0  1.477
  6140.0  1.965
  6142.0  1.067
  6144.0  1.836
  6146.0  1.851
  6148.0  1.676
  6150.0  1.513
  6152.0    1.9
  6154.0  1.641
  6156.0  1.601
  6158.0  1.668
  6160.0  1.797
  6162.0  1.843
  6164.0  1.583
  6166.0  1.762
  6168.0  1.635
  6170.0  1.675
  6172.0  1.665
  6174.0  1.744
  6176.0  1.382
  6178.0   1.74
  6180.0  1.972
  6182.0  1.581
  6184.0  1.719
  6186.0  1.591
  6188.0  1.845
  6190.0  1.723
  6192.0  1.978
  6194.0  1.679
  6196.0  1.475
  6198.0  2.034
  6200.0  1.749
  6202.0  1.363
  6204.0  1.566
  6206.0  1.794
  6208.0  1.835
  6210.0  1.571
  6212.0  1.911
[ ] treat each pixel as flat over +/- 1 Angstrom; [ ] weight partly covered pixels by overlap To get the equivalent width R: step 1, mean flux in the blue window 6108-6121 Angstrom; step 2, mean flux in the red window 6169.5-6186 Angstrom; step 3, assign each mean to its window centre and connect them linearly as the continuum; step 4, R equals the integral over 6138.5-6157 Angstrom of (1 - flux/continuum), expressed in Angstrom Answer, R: 0.8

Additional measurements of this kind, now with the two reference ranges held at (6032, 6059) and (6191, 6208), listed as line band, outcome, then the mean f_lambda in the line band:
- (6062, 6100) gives 0.8 Angstrom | 1.66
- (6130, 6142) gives 0.8 Angstrom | 1.59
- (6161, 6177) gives 0.4 Angstrom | 1.66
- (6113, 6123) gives -0.7 Angstrom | 1.82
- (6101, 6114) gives -0.1 Angstrom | 1.71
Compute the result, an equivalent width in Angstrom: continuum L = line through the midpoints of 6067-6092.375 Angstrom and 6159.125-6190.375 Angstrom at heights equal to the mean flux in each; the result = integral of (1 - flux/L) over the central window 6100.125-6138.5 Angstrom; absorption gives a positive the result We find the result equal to -1.5 Angstrom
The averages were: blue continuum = 1.65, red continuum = 1.7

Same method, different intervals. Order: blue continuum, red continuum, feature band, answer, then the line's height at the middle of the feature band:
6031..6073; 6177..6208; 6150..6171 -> 0.2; 1.72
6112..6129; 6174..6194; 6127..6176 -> 3.0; 1.79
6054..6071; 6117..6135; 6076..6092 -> 0.6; 1.67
